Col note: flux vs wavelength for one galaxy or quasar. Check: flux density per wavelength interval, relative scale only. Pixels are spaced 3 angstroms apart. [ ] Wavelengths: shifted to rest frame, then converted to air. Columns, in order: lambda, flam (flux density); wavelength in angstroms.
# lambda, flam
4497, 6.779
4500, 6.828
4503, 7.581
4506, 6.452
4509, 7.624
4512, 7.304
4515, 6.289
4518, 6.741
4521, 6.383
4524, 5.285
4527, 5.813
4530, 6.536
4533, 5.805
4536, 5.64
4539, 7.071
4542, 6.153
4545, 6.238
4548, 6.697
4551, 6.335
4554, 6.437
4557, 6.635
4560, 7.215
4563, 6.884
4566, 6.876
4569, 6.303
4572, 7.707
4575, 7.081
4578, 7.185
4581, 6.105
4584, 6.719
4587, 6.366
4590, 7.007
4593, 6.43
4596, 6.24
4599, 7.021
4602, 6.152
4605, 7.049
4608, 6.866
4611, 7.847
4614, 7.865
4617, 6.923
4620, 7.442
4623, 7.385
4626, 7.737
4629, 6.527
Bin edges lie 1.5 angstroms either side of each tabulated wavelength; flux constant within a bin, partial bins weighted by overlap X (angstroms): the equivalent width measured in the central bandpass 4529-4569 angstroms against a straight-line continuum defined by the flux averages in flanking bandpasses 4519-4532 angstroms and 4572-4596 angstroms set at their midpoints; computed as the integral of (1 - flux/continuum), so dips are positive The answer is -1.2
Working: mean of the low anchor 6.02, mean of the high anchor 6.73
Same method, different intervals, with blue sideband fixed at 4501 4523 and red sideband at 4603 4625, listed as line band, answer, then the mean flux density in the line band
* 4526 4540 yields 1.63 angstroms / 6.15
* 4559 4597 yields 2.02 angstroms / 6.78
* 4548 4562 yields 0.78 angstroms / 6.67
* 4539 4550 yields 0.87 angstroms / 6.46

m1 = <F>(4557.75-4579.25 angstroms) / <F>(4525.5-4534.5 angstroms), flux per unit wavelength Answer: 1.16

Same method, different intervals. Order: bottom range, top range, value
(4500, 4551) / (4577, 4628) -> 1.07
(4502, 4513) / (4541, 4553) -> 0.88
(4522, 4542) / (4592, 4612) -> 1.12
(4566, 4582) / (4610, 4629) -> 1.08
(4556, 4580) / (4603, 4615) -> 1.05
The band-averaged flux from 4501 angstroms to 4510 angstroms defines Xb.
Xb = 7.17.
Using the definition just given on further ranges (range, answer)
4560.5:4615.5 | 6.88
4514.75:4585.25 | 6.51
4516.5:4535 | 6.08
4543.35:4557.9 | 6.46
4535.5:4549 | 6.4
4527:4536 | 6.02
